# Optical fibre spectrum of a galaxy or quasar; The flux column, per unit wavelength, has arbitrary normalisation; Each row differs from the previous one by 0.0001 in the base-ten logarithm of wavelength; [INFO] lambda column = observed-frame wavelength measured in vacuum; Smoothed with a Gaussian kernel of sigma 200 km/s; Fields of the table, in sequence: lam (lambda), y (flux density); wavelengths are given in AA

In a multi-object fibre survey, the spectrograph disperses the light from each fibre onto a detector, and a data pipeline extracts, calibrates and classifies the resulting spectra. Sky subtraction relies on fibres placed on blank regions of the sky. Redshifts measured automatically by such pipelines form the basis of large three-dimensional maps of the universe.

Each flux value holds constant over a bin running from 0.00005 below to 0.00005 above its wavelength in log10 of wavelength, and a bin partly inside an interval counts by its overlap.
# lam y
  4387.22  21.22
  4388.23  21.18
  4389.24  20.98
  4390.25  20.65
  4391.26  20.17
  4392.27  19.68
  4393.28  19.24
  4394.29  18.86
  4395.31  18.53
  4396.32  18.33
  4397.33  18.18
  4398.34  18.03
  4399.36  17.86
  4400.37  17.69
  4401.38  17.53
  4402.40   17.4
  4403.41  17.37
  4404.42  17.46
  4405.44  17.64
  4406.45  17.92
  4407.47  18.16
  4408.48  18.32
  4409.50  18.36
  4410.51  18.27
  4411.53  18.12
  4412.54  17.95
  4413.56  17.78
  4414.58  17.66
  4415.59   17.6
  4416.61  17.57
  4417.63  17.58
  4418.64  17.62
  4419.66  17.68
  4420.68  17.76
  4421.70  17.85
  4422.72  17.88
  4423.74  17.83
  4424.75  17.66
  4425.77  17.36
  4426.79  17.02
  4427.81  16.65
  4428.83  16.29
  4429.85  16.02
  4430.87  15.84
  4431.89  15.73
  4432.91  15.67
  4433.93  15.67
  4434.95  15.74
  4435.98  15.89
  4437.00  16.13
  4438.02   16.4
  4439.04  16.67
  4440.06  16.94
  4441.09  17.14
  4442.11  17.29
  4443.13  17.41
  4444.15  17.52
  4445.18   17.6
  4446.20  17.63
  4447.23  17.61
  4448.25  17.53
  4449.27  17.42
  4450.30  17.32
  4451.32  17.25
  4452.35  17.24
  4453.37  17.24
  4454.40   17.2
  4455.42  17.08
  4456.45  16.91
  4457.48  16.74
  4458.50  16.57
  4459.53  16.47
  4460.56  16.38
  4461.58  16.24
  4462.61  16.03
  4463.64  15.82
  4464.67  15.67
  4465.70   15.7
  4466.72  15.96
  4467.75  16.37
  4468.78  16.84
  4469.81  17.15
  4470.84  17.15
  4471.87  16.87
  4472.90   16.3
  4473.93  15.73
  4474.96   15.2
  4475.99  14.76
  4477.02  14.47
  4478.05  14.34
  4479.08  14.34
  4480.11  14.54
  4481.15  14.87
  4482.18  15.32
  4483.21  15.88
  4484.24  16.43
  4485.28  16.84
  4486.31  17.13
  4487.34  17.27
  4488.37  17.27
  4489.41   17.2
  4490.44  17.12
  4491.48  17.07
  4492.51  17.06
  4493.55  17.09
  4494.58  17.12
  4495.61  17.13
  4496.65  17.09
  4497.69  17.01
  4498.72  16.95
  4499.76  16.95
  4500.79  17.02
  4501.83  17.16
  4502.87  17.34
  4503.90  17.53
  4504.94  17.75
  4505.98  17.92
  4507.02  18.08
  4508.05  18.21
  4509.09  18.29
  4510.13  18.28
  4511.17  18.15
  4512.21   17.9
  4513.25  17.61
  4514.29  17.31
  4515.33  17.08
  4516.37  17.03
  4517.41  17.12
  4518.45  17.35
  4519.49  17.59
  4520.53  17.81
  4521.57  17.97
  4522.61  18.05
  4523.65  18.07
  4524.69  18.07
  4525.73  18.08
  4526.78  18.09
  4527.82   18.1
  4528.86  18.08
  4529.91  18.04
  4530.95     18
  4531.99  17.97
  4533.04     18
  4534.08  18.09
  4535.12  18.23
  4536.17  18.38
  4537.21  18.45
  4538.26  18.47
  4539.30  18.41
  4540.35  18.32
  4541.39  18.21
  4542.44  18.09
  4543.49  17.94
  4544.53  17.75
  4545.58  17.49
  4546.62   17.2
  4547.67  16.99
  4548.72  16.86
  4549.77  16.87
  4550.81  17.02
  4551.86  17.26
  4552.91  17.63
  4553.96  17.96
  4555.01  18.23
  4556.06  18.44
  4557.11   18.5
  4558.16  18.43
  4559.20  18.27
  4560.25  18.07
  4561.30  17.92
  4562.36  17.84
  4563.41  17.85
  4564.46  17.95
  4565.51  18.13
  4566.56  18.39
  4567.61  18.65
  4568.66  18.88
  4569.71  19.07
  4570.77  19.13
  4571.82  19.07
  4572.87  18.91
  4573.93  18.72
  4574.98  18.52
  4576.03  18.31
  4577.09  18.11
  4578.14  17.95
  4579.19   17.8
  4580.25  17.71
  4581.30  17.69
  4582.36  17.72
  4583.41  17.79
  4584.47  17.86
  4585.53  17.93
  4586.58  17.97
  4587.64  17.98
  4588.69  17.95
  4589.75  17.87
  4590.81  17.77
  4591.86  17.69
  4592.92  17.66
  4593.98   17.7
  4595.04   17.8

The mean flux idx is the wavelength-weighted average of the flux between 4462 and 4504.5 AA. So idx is 16.4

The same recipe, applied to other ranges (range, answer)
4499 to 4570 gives 17.9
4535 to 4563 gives 17.9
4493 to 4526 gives 17.6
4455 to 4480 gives 16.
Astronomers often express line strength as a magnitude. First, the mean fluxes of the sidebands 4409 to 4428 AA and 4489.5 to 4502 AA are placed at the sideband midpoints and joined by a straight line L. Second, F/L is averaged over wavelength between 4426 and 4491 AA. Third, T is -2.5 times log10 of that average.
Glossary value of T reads 0.06 mag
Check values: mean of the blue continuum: 17.7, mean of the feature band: 16.4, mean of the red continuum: 17.1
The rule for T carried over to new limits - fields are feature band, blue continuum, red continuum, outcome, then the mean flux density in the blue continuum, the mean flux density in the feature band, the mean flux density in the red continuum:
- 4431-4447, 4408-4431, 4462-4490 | 0.02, 17.5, 16.6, 16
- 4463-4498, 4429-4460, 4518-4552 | 0.06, 16.8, 16.2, 17.9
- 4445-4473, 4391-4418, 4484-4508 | 0.05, 18.1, 16.8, 17.2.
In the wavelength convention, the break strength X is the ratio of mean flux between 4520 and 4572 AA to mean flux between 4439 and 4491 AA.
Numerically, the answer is 1.09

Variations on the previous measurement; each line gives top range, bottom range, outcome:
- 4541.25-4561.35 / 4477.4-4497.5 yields 1.08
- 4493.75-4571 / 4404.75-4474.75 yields 1.05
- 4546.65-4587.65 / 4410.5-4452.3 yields 1.05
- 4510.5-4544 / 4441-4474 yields 1.07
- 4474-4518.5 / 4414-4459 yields 0.99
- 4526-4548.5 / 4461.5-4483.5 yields 1.15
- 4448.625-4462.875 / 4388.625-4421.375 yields 0.93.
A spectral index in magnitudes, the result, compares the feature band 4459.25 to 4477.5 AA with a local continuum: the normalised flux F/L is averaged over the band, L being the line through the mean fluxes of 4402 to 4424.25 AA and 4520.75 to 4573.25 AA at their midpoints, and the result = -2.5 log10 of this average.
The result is 0.12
